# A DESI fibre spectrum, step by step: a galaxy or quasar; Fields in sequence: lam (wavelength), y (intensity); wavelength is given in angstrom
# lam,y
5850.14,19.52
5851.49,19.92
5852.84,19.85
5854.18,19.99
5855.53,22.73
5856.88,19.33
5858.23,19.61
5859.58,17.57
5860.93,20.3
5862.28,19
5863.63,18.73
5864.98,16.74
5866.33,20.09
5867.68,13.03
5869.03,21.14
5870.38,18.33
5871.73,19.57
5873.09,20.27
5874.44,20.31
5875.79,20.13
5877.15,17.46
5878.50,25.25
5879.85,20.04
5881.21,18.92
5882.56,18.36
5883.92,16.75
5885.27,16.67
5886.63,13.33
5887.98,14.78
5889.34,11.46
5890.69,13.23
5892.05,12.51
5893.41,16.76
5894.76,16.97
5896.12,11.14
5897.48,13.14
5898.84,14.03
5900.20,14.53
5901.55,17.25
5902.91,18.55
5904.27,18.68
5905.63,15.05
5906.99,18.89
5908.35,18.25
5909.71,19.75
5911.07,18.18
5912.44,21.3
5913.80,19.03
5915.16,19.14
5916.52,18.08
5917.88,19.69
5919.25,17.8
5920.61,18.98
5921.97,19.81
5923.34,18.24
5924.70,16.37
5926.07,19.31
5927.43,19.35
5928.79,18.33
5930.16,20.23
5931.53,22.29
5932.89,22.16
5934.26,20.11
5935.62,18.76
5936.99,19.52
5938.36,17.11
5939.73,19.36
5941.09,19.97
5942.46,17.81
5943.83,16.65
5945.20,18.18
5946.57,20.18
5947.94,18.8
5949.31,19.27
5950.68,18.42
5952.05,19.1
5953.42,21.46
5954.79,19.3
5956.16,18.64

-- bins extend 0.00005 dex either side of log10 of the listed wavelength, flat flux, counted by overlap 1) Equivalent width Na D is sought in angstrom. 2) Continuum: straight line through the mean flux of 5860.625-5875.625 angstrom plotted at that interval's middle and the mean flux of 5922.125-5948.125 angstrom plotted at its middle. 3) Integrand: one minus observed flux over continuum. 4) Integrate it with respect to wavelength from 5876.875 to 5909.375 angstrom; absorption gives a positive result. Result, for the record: 4.5 angstrom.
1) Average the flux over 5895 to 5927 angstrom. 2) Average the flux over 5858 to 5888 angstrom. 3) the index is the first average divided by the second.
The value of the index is 0.9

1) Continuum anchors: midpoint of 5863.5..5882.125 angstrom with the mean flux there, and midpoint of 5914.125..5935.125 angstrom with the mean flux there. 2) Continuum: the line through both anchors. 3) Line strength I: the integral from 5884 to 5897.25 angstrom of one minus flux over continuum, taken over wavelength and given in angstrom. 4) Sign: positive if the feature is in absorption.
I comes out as 3.52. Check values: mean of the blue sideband 19.3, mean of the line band 14.2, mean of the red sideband 19.3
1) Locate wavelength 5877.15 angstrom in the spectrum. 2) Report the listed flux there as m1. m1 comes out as 17.46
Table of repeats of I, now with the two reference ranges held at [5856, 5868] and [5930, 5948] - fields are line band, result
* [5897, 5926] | 1.7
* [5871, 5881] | -0.9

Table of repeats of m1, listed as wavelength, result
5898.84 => 14.03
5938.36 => 17.11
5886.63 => 13.33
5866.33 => 20.09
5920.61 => 18.98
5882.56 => 18.36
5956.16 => 18.64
